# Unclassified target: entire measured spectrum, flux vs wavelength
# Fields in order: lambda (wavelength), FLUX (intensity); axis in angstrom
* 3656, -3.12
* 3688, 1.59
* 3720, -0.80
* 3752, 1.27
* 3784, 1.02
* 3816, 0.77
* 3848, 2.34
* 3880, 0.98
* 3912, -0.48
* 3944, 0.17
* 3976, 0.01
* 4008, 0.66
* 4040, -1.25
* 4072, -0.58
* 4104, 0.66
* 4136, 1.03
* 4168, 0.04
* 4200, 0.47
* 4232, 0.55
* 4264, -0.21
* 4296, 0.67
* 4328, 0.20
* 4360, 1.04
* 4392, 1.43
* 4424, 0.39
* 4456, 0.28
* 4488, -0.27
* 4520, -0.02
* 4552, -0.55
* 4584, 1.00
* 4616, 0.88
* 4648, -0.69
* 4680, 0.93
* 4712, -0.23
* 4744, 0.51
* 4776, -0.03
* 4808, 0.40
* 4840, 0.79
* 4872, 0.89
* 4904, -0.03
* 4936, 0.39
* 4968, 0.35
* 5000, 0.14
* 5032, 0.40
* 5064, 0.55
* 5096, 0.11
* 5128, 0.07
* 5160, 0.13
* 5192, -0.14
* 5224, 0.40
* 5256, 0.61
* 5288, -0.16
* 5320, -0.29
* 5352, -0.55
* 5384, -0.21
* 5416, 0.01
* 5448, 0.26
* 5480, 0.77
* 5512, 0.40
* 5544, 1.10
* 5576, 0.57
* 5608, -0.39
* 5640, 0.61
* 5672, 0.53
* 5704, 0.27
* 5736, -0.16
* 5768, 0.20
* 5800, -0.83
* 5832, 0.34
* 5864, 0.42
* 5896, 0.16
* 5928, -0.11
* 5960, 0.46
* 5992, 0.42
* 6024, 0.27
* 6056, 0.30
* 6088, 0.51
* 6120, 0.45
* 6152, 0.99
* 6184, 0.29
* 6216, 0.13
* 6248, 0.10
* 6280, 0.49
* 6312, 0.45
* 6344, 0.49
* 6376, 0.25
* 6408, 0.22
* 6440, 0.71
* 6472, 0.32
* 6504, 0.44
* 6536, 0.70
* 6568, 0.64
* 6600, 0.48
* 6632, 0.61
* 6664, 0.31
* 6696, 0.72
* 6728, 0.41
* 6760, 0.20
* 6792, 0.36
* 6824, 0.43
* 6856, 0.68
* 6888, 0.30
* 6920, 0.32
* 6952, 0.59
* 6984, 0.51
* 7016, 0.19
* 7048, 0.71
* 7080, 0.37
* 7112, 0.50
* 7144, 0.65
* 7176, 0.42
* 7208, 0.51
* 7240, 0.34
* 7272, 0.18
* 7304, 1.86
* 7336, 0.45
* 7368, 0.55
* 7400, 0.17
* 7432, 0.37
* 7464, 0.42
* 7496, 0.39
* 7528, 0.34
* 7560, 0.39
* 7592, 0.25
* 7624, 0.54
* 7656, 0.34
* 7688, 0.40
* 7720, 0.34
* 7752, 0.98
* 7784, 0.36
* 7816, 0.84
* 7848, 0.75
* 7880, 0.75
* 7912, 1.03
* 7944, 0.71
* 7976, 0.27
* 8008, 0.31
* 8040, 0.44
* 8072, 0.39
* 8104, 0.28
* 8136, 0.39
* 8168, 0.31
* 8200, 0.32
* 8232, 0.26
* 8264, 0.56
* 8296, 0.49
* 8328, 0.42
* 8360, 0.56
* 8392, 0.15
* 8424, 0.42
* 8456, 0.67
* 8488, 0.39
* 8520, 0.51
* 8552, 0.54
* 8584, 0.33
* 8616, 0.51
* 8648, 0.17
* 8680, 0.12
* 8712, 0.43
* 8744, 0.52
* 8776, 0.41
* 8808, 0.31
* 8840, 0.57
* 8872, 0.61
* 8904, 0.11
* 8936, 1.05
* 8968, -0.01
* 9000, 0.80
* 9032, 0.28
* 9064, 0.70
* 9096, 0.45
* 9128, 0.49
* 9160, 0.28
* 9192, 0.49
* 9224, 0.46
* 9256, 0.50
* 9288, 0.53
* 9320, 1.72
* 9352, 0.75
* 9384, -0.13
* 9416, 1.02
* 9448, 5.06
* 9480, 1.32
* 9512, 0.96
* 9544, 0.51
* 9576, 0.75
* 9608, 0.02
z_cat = 0.956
